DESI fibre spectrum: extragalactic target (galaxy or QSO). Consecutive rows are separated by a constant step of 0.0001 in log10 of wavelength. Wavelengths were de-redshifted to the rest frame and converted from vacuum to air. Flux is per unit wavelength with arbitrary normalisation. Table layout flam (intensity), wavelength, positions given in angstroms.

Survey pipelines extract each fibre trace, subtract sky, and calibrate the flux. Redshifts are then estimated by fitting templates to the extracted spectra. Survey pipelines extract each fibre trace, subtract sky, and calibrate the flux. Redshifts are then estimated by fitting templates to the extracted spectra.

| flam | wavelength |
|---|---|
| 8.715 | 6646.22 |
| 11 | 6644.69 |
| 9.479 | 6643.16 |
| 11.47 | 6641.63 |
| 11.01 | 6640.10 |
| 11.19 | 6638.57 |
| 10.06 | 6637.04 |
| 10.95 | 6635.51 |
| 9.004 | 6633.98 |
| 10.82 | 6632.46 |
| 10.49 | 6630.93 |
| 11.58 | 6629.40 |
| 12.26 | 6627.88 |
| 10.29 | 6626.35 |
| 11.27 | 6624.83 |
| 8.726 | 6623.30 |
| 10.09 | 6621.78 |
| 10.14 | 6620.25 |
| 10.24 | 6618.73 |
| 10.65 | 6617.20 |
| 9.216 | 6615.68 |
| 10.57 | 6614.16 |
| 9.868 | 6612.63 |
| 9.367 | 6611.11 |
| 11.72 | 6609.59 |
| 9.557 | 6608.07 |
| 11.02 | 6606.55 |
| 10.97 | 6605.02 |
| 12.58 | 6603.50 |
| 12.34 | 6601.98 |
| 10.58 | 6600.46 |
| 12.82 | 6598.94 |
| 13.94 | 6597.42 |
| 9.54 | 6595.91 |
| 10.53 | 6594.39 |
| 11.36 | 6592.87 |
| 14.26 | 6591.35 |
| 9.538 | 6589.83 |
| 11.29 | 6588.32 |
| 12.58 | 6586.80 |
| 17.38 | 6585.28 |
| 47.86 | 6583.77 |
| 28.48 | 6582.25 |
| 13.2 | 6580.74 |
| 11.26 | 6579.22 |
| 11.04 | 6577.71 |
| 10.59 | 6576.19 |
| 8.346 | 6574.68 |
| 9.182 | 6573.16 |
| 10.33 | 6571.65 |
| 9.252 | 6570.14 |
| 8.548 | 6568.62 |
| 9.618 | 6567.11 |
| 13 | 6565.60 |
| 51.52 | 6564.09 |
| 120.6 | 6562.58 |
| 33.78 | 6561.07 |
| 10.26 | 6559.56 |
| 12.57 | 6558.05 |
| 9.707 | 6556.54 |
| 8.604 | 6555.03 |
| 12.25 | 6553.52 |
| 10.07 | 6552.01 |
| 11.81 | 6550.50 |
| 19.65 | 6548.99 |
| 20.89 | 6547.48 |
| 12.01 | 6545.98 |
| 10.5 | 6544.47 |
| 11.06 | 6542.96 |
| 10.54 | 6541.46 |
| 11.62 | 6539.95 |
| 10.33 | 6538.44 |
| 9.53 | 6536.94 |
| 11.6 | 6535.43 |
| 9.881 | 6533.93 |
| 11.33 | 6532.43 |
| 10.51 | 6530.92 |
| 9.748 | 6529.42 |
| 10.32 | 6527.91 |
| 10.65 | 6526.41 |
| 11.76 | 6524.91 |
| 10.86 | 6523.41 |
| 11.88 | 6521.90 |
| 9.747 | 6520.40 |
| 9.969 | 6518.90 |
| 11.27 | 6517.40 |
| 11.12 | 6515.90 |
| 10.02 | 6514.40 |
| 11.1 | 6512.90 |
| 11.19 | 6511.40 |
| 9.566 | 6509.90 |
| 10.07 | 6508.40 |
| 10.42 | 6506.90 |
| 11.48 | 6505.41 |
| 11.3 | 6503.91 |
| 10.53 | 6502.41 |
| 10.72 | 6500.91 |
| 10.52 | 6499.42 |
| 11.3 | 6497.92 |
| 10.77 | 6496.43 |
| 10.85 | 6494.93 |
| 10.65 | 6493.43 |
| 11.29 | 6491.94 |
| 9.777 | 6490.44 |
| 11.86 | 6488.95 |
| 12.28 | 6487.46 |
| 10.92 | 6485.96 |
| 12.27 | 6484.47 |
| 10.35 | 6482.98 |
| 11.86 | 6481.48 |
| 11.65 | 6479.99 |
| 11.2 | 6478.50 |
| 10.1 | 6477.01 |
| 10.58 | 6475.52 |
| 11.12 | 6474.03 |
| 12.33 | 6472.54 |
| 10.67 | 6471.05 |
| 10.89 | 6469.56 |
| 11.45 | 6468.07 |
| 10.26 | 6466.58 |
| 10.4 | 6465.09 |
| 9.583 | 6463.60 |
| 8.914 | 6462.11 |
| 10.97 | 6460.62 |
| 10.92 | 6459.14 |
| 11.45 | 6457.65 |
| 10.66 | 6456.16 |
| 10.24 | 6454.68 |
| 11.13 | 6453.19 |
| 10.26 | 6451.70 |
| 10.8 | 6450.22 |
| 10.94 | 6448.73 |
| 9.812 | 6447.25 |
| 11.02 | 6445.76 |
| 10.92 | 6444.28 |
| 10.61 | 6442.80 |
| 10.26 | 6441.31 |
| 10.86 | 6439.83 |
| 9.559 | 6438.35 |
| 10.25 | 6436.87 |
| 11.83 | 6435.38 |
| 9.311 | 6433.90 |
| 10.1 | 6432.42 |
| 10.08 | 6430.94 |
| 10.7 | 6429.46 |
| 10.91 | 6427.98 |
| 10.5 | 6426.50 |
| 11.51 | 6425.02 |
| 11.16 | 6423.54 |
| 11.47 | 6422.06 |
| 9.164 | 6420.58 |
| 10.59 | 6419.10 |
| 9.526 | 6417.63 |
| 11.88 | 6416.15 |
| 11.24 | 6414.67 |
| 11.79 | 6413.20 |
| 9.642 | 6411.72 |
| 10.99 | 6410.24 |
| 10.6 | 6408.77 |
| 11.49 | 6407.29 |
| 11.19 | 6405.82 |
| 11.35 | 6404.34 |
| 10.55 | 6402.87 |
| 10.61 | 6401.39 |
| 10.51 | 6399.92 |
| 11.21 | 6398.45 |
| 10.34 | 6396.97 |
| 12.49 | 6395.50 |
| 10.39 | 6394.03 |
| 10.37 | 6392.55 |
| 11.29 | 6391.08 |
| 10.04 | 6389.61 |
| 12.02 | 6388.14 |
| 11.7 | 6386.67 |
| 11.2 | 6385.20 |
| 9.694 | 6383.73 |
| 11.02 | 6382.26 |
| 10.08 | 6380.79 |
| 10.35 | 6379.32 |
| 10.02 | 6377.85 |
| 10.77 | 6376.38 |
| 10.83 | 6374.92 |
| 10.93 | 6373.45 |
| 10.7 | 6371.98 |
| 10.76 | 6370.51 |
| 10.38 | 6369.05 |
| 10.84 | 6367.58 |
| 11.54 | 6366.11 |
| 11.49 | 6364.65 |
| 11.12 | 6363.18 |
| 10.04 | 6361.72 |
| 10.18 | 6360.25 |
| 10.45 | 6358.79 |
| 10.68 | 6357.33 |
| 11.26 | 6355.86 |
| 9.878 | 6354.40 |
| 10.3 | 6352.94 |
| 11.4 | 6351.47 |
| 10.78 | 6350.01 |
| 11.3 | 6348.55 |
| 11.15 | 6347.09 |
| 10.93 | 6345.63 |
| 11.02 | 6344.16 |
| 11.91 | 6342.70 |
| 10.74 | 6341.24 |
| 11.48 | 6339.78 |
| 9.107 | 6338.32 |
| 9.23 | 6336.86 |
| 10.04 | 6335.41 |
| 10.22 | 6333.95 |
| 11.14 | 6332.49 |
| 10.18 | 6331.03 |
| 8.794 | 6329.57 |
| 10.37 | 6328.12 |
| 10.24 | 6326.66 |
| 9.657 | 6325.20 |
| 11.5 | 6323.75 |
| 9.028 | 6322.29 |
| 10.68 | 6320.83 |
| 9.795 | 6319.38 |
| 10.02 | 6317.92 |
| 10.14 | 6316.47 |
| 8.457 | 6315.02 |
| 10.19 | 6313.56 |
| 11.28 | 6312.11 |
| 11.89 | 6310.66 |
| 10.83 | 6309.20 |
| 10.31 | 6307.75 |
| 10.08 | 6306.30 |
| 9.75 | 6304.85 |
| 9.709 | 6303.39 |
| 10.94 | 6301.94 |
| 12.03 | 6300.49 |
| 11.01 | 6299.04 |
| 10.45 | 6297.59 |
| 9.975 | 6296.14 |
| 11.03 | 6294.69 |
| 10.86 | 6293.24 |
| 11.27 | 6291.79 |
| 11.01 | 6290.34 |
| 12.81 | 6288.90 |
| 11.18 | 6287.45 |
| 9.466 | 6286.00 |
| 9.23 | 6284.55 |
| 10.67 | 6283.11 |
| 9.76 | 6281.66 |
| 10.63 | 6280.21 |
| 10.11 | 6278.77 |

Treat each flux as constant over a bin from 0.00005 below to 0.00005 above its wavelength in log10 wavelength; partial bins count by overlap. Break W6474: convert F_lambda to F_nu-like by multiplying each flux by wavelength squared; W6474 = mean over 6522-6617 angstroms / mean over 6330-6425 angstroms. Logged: 1.5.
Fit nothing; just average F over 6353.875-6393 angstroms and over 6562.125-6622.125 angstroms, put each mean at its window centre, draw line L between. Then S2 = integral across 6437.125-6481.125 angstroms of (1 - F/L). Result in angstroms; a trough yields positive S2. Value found 6.85 angstroms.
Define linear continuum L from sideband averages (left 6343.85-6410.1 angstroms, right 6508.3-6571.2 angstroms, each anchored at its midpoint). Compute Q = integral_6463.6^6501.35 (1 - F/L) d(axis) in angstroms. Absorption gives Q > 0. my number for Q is 7.4 angstroms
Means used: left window 10.8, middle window 11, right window 15.3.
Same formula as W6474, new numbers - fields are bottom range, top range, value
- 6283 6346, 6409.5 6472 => 1.05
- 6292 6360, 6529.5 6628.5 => 1.51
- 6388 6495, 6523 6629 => 1.39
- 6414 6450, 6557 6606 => 1.81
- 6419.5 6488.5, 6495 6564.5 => 1.41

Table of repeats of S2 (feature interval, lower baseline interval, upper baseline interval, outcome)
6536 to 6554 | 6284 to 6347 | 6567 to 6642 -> -1.28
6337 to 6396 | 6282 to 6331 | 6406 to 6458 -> -1.39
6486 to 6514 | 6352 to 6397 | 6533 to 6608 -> 6.49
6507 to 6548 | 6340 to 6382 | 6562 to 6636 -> 7.91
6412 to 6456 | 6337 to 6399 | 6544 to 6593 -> 9.01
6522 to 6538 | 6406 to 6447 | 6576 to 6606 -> 3.04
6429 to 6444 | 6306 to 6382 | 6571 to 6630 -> 1.15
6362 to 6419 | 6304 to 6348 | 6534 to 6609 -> 4.68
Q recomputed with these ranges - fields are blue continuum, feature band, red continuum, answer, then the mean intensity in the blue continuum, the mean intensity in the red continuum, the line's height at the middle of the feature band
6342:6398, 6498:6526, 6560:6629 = 6.59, 10.8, 16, 14.1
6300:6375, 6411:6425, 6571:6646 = 0.28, 10.5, 12.1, 11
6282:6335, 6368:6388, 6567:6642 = 0.21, 10.4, 12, 10.8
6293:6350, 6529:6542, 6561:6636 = 3.31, 10.4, 15.3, 14.2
